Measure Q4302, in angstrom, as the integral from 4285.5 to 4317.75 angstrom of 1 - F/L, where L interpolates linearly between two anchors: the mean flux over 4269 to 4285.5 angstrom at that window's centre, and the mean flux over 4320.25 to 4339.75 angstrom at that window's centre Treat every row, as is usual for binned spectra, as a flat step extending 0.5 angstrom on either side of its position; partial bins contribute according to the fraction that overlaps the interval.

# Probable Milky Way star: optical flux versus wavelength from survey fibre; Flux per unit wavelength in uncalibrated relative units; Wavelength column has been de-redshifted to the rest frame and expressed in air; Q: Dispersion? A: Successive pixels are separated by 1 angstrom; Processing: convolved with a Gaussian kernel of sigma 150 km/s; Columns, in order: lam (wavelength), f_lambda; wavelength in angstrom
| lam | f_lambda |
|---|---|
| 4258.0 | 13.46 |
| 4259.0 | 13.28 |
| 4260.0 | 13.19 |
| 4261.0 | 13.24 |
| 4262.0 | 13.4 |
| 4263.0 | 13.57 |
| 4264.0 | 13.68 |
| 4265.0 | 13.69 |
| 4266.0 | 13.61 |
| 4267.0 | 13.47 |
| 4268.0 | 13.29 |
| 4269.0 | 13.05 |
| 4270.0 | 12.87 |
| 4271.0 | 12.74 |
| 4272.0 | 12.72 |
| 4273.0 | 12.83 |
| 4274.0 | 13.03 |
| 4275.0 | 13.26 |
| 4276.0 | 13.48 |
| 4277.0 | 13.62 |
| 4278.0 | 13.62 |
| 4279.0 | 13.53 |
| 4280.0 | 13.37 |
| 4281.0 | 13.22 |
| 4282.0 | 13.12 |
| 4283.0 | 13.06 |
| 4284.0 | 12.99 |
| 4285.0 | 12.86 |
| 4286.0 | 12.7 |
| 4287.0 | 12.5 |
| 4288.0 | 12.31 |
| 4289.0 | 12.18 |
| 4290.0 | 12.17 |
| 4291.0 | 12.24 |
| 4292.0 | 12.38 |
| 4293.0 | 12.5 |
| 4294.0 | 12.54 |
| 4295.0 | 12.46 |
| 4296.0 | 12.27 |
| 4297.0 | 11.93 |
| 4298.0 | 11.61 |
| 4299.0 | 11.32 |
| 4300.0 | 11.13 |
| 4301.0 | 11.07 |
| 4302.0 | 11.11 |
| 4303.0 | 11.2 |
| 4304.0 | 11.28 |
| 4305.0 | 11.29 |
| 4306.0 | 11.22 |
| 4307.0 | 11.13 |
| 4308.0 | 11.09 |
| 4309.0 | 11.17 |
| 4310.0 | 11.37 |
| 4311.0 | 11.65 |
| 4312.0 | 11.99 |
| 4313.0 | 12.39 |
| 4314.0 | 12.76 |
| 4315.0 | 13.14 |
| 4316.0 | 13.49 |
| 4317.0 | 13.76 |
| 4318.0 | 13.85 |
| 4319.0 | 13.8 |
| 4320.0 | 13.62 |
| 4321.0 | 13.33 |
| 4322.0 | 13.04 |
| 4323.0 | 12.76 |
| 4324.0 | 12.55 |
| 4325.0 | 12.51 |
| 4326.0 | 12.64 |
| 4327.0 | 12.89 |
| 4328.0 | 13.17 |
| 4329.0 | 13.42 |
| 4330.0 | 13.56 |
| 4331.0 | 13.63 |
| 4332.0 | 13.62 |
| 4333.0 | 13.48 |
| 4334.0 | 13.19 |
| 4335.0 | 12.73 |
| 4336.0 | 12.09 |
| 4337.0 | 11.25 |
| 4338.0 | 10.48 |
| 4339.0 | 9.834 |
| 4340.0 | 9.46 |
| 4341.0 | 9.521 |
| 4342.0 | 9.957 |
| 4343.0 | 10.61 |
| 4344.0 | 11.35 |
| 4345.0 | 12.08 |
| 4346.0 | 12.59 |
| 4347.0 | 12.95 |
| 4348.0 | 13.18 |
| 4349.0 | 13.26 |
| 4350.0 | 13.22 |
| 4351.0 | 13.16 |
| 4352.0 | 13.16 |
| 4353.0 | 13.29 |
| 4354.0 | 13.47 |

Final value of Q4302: 2.26 angstrom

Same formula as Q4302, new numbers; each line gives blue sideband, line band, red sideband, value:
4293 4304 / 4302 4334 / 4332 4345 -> -3.08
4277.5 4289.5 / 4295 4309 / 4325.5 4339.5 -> 1.55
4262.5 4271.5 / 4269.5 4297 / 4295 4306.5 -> -0.89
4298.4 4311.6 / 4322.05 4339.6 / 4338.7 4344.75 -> -3.42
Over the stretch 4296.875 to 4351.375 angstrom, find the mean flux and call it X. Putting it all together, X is 12.2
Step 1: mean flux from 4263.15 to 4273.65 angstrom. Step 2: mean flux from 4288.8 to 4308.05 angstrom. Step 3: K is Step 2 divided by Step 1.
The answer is 0.9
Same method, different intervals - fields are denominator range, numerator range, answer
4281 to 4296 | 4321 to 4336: 1.04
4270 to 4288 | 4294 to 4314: 0.89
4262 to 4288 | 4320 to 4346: 0.92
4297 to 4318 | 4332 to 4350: 0.99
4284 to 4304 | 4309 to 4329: 1.07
